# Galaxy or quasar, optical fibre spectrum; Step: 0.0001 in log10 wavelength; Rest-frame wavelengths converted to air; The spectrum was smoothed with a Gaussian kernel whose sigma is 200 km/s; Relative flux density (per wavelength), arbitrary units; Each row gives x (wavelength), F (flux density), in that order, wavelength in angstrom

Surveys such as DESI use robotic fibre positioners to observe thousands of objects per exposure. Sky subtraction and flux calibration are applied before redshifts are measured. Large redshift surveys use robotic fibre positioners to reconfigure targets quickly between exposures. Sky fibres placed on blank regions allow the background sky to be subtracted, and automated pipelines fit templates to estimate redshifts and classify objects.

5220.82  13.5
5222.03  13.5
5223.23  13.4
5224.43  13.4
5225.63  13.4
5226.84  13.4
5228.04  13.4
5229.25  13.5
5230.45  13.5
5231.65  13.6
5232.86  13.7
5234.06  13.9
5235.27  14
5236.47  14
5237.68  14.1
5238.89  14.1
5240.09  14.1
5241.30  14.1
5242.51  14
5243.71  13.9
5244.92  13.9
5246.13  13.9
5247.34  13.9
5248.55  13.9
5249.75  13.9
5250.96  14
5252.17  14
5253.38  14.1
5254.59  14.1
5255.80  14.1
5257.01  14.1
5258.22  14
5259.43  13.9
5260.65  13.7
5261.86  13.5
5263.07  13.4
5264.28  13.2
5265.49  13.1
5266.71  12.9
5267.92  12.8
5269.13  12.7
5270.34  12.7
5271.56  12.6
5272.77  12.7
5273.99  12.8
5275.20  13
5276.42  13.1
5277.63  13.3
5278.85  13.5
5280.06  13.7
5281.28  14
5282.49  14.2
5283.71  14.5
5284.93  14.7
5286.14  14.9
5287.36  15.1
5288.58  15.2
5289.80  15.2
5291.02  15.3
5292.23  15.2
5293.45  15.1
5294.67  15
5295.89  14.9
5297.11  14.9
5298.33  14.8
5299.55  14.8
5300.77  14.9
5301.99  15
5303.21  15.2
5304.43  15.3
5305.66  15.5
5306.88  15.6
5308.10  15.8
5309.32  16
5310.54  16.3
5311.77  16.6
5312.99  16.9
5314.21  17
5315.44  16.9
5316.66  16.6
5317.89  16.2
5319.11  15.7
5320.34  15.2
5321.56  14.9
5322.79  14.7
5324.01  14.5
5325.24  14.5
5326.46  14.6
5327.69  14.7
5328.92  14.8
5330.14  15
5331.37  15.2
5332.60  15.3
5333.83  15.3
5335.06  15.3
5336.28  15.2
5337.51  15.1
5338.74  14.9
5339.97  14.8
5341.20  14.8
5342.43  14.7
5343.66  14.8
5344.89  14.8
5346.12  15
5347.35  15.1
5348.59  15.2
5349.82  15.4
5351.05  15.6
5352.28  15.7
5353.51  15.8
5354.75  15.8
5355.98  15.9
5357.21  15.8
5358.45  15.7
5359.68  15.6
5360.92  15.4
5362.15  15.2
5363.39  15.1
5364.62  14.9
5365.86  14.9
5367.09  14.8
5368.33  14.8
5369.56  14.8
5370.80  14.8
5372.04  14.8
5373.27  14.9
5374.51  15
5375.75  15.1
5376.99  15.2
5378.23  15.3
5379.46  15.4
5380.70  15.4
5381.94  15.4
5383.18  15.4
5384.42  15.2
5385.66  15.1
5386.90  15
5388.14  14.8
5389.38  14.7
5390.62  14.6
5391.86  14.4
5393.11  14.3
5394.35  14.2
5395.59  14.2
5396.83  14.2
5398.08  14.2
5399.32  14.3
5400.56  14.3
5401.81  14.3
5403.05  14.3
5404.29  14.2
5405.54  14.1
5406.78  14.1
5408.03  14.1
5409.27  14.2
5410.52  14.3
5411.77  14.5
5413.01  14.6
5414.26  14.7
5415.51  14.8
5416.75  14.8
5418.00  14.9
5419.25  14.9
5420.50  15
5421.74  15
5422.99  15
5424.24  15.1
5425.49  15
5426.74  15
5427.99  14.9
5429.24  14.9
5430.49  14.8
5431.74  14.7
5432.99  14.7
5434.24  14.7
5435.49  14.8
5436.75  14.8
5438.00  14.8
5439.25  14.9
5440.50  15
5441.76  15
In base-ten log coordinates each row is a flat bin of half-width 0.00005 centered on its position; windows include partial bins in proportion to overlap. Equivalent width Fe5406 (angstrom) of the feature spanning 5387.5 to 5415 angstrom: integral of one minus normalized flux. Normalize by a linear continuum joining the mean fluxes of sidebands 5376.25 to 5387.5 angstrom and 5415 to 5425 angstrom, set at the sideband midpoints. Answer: 1.4 angstrom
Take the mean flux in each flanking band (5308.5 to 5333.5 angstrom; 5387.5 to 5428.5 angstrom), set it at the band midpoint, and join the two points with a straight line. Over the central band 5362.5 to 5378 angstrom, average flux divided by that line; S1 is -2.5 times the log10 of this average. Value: 0.00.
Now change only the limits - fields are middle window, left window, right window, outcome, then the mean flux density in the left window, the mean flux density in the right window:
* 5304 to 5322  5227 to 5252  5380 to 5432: -0.13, 13.9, 14.7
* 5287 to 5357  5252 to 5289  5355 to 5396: -0.07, 13.7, 15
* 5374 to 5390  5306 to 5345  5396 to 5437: -0.02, 15.4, 14.6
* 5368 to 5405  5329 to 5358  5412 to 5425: 0.02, 15.2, 14.9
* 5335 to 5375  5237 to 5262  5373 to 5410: -0.05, 14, 14.7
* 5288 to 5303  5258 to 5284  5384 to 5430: -0.11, 13.3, 14.6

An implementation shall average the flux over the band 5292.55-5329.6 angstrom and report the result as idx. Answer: 15.4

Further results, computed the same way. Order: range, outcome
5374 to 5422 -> 14.7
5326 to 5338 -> 15.1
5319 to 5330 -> 14.8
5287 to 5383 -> 15.3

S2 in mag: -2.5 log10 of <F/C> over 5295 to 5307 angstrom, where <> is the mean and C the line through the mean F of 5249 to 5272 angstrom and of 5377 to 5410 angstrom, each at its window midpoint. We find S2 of -0.09 mag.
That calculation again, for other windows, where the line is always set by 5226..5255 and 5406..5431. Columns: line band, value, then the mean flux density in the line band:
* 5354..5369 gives -0.06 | 15.3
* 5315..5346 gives -0.06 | 15.1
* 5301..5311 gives -0.10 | 15.6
